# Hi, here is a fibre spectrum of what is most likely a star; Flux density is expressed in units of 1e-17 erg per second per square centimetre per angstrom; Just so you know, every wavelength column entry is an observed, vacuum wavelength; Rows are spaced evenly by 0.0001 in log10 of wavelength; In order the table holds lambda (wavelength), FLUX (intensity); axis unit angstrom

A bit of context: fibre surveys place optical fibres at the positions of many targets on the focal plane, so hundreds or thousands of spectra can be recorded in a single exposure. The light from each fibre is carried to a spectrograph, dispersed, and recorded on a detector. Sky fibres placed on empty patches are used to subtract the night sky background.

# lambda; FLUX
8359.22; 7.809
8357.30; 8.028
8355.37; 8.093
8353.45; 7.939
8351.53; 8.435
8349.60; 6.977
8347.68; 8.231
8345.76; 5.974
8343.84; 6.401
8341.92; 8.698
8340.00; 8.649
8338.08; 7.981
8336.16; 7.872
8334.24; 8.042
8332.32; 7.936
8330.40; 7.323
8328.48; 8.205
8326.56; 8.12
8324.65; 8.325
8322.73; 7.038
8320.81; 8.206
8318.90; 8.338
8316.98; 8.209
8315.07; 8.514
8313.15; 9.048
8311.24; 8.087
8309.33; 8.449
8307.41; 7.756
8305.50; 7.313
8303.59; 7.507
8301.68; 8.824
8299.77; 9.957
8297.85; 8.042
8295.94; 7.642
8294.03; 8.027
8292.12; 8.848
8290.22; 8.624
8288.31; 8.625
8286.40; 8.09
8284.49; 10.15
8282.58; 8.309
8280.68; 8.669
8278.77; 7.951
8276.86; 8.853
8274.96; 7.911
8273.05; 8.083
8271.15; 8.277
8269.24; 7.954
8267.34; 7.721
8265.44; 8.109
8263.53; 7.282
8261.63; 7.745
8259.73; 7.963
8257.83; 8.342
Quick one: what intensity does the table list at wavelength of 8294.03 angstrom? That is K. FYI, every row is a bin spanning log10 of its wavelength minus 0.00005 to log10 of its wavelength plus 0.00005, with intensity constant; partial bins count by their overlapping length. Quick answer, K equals 8.027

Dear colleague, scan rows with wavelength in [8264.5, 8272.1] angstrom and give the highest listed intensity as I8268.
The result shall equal 8.277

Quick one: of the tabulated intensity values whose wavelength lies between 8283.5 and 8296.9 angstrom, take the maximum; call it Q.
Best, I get 10.15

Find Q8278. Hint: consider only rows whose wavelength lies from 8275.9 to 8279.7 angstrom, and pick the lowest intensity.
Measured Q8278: 7.951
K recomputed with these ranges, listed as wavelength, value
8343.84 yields 6.401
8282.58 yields 8.309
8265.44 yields 8.109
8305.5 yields 7.313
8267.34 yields 7.721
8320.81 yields 8.206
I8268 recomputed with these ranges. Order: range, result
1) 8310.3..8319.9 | 9.048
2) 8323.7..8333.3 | 8.325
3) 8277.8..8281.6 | 8.669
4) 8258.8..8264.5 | 7.963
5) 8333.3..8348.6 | 8.698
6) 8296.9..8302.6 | 9.957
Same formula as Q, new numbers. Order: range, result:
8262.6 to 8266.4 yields 8.109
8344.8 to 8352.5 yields 8.435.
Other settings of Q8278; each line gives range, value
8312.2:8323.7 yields 7.038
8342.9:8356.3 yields 5.974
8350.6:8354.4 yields 7.939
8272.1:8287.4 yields 7.911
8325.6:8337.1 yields 7.323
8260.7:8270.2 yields 7.282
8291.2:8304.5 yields 7.507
